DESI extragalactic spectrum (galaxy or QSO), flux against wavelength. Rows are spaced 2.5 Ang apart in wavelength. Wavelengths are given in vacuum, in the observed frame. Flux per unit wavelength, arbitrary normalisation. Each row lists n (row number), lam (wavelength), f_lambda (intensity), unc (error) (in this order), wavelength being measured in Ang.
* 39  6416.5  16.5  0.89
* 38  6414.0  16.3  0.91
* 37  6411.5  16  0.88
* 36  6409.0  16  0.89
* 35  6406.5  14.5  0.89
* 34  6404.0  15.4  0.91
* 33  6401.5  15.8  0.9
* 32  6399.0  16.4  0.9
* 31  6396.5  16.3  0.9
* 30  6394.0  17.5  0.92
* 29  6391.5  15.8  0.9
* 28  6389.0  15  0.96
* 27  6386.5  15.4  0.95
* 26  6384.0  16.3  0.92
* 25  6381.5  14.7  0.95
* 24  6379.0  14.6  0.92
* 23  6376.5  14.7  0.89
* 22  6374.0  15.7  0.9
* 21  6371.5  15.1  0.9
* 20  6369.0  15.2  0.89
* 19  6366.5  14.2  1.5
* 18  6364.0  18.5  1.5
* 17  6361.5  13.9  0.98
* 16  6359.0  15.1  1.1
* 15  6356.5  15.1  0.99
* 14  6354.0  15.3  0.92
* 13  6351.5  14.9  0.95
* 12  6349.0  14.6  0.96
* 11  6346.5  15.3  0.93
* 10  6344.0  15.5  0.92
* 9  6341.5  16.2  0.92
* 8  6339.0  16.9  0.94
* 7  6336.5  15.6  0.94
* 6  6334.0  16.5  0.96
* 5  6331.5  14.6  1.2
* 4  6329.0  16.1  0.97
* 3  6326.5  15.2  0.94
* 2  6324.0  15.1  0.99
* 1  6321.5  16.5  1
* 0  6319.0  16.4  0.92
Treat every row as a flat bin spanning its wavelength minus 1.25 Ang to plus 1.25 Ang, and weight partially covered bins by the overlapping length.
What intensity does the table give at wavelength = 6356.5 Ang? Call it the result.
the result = 15.1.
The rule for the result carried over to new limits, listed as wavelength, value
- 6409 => 16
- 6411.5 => 16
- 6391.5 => 15.8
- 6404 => 15.4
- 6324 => 15.1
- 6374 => 15.7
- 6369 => 15.2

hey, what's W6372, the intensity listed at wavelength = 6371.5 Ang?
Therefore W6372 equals 15.1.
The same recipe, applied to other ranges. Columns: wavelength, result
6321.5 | 16.5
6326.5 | 15.2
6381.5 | 14.7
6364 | 18.5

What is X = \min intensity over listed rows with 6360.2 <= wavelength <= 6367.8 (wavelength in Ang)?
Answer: 13.9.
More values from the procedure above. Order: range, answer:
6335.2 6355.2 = 14.6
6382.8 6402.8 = 15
